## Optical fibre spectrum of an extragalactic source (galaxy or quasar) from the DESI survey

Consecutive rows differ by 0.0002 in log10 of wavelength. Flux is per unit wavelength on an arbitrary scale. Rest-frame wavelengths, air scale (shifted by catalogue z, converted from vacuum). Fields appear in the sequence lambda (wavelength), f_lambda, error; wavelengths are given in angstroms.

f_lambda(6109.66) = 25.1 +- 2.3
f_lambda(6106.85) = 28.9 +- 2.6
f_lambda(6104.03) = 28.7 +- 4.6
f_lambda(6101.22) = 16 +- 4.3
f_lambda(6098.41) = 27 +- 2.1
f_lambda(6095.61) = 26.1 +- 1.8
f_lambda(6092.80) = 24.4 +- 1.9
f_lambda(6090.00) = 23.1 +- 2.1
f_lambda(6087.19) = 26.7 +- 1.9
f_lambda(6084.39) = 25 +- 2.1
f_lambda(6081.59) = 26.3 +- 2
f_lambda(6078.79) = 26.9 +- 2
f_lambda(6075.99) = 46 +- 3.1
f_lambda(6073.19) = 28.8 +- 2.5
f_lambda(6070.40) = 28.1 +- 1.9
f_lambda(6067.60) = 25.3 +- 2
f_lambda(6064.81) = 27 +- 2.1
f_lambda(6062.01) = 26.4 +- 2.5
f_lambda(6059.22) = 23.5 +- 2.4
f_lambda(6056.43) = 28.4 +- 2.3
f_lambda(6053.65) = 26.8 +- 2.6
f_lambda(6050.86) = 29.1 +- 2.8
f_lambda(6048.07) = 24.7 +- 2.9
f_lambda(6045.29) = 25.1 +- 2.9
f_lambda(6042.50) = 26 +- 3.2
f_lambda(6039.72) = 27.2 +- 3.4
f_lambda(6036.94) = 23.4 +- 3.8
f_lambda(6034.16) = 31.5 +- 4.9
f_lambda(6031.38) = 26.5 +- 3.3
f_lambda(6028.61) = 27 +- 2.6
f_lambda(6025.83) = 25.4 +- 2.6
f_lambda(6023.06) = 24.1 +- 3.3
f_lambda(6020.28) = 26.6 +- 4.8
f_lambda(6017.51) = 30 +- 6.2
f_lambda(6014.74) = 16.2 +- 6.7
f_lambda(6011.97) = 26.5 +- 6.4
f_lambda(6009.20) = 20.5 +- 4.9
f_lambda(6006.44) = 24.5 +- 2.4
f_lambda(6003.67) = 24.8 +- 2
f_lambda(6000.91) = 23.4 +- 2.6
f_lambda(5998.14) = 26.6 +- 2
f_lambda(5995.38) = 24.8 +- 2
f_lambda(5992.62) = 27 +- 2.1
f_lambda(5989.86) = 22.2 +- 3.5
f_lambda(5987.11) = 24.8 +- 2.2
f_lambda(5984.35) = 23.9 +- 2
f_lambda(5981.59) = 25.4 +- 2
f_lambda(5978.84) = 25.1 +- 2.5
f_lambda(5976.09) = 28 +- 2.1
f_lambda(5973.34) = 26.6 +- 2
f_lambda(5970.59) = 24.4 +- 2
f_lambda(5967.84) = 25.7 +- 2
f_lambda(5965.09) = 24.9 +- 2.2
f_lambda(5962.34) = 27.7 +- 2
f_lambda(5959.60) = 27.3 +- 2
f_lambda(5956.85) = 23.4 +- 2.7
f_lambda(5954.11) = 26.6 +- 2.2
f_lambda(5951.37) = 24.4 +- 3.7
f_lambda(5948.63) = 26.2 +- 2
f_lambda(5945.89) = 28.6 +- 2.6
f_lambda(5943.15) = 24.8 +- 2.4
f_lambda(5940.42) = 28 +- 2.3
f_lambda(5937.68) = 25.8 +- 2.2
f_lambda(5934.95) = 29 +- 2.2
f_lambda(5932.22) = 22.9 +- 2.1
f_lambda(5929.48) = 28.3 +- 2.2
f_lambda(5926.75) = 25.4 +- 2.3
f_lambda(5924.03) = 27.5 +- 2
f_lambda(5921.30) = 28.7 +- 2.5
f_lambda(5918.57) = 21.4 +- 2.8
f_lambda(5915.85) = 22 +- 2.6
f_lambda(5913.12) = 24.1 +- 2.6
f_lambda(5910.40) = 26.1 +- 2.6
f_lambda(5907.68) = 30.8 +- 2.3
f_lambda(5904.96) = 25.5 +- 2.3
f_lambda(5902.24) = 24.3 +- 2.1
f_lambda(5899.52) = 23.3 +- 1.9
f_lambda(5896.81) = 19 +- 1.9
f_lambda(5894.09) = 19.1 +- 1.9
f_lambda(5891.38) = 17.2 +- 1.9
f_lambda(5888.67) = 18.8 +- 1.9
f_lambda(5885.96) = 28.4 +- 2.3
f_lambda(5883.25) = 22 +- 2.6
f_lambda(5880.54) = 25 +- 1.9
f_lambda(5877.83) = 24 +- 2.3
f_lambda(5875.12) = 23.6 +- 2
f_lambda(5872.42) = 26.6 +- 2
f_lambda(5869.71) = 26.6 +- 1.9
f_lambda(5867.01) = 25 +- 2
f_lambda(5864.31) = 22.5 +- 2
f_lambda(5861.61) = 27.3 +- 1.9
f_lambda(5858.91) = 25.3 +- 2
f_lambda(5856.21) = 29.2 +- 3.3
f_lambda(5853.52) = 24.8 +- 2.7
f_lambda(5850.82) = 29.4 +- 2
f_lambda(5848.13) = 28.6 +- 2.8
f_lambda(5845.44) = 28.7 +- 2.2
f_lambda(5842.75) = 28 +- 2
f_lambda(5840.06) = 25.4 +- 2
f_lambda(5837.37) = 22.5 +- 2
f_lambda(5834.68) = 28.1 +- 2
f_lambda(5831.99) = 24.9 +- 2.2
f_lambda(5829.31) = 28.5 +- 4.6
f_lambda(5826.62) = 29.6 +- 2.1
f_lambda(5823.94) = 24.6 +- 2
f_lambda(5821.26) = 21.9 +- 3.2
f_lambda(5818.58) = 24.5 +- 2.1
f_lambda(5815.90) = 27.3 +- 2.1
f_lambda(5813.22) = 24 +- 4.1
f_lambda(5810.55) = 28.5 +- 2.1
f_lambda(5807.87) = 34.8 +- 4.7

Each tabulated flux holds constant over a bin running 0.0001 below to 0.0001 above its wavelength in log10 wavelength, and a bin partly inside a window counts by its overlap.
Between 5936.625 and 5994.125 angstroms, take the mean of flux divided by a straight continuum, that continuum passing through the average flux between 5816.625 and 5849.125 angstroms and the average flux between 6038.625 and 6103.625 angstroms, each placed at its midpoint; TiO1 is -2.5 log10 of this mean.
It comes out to 0.03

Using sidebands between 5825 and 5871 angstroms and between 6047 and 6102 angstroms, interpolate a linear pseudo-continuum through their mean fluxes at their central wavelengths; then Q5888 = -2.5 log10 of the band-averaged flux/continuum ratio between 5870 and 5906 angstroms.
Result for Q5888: 0.17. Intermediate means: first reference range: 26.7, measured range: 22.9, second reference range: 26.9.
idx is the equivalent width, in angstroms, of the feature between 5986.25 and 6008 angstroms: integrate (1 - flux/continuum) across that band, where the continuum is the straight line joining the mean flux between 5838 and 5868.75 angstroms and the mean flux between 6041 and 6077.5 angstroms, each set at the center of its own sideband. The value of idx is 2.3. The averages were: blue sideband 26.7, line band 24.7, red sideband 28.1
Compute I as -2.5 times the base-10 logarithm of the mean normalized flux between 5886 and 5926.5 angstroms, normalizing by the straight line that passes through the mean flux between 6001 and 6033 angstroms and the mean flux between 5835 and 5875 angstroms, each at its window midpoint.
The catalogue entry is 0.10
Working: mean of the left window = 26.4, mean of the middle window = 23.6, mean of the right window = 24.7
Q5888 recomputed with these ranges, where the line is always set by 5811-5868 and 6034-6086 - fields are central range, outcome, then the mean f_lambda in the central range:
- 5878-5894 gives 0.195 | 22.2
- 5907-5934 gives 0.045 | 25.6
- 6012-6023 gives 0.117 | 24.5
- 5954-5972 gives 0.055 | 25.6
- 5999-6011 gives 0.158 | 23.5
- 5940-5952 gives 0.019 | 26.4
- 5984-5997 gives 0.105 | 24.6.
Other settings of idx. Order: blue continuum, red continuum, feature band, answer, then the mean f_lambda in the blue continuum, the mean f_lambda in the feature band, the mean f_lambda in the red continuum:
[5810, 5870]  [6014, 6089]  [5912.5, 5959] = 1.5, 26.3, 25.8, 27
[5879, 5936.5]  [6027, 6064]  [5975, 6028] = 2.2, 24.2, 24.7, 26.6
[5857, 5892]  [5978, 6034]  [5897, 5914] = -0.6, 24.2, 25.3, 24.9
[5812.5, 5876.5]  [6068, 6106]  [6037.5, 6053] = 0.4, 26.1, 26.3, 27.1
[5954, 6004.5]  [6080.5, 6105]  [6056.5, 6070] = -0.6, 25.4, 26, 24.7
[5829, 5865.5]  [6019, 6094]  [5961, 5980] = 0.6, 26.6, 26.1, 27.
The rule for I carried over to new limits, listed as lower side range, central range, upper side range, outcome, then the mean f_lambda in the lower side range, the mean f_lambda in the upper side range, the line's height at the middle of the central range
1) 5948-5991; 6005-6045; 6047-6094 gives 0.05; 25.4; 27.5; 26.5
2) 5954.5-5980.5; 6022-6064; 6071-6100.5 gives 0.03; 25.9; 27.8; 27.1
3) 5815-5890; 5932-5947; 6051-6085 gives 0.00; 25.7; 28.3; 26.8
